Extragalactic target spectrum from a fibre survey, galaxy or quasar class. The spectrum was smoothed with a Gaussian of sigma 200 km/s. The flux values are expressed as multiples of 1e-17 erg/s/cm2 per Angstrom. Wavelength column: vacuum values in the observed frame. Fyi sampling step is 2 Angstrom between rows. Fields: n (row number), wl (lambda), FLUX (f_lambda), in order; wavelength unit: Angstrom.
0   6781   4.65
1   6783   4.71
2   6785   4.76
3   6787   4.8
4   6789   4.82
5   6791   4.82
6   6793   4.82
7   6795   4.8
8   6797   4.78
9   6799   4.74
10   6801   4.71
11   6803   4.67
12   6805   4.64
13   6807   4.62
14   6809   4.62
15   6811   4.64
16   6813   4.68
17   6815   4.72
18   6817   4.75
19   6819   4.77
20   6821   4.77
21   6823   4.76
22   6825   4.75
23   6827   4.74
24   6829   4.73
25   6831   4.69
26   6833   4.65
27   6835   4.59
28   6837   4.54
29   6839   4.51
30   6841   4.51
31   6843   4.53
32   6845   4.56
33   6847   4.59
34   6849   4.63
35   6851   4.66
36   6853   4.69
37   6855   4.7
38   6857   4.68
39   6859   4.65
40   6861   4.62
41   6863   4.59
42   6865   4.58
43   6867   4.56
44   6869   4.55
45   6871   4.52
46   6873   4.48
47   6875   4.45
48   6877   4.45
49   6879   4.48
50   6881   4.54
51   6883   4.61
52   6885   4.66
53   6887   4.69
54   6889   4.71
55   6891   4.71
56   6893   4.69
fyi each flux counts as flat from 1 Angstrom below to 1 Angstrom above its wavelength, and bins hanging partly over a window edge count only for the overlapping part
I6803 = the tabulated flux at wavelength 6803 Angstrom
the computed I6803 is 4.67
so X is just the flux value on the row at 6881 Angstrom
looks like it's 4.54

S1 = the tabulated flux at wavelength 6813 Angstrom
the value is 4.68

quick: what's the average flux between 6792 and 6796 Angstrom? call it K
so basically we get 4.81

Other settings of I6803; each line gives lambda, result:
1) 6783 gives 4.71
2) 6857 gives 4.68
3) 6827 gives 4.74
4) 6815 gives 4.72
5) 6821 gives 4.77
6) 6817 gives 4.75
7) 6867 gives 4.56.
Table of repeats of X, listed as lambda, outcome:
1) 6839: 4.51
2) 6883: 4.61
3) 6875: 4.45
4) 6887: 4.69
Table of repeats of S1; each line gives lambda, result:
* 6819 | 4.77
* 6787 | 4.8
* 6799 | 4.74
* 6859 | 4.65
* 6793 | 4.82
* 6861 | 4.62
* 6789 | 4.82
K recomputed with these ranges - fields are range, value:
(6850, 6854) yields 4.68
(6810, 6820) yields 4.71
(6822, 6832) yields 4.73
